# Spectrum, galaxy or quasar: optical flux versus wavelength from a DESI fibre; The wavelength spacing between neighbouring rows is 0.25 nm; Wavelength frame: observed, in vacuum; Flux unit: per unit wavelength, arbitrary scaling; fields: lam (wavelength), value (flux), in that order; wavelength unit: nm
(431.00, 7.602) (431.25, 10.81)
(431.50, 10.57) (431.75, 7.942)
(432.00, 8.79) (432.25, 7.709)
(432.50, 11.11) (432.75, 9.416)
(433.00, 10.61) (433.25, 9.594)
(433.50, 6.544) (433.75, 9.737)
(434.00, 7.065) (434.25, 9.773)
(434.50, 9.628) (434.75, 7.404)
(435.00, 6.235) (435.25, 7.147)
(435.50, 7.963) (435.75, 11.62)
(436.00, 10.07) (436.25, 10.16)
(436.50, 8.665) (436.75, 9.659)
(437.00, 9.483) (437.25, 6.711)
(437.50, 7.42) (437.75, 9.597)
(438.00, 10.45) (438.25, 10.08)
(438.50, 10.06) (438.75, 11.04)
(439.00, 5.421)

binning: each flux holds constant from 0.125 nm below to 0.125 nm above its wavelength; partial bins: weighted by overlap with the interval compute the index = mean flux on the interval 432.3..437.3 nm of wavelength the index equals 8.94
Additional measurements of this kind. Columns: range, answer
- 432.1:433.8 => 9.22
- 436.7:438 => 8.69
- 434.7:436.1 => 8.43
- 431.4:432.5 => 8.98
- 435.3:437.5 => 9.11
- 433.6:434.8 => 8.76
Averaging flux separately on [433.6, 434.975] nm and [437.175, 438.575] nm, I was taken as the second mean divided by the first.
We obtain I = 1.07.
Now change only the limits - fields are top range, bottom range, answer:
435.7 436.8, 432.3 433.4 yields 1.00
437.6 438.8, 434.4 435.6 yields 1.33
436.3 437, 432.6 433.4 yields 0.95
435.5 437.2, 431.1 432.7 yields 1.02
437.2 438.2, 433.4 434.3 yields 1.07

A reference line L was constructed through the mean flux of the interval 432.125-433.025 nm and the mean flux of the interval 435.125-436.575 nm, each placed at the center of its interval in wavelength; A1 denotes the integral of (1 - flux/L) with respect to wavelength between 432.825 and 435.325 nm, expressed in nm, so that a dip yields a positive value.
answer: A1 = 0.28 nm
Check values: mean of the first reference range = 9.61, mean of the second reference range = 9.29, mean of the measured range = 8.42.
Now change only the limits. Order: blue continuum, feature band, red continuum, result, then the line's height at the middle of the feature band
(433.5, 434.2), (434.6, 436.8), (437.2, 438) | -0.113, 8.32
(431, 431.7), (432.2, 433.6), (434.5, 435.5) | -0.075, 8.8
